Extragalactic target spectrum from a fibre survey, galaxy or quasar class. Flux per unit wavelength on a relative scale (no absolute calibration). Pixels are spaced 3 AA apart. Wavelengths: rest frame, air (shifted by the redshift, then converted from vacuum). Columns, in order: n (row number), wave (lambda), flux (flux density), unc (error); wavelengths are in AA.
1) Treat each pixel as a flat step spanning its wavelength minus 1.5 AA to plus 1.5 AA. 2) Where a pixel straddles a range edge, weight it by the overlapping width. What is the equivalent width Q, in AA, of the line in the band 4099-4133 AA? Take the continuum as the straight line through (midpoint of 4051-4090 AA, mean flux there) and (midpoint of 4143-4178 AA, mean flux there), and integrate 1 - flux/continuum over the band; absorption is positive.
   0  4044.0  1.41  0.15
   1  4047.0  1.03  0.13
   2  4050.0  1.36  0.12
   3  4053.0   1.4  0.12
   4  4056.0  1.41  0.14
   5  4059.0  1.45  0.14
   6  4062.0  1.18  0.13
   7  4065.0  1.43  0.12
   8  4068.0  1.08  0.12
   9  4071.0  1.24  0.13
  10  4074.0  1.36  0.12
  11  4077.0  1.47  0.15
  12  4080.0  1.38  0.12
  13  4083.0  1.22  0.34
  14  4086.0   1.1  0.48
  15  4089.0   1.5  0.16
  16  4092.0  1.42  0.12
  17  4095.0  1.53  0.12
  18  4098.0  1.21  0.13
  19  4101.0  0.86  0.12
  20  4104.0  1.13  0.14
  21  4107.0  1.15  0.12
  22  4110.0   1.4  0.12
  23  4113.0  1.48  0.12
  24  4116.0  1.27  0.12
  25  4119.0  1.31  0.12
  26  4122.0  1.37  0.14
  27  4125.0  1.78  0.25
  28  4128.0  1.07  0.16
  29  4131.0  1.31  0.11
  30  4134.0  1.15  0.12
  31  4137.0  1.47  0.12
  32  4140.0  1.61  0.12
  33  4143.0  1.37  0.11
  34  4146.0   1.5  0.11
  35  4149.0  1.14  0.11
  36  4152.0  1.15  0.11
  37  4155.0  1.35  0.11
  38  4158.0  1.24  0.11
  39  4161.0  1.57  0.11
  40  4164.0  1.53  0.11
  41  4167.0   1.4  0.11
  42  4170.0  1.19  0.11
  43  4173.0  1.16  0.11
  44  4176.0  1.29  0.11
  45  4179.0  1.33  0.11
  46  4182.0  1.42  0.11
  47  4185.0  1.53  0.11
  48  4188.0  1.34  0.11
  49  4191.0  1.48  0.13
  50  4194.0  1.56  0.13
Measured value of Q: 1.1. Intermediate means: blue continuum 1.32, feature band 1.28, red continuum 1.32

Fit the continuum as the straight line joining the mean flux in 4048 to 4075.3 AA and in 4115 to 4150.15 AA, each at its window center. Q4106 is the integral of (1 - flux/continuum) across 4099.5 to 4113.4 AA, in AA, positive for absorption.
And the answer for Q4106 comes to 1.7 AA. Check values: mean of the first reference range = 1.32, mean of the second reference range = 1.37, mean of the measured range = 1.18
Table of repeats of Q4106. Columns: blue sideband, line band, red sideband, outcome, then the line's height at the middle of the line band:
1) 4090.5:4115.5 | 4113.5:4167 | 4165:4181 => -3.7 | 1.28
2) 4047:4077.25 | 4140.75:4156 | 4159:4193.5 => 0.6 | 1.37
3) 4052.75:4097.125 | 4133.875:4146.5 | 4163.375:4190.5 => -0.9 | 1.35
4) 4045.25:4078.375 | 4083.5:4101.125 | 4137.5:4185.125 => 0.3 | 1.33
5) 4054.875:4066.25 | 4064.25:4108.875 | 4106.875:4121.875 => 2.8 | 1.35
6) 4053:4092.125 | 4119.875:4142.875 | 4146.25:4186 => -1.0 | 1.33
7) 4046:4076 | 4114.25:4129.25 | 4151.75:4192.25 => -0.4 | 1.33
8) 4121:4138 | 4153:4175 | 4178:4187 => 0.9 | 1.4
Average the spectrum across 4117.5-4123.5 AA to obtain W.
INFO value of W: 1.34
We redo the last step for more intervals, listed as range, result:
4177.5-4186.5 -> 1.43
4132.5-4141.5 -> 1.41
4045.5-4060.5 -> 1.33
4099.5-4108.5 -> 1.05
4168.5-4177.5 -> 1.21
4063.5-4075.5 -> 1.28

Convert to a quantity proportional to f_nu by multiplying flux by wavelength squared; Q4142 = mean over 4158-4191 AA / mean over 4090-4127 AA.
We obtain 1.1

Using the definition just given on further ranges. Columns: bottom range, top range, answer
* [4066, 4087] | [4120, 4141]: 1.12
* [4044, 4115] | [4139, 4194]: 1.10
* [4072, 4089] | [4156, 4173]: 1.08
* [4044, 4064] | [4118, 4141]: 1.09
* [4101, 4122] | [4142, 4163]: 1.08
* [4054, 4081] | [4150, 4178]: 1.03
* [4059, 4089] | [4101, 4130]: 1.03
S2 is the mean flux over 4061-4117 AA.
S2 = 1.29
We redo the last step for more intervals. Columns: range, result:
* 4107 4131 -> 1.36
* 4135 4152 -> 1.39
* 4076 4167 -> 1.33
